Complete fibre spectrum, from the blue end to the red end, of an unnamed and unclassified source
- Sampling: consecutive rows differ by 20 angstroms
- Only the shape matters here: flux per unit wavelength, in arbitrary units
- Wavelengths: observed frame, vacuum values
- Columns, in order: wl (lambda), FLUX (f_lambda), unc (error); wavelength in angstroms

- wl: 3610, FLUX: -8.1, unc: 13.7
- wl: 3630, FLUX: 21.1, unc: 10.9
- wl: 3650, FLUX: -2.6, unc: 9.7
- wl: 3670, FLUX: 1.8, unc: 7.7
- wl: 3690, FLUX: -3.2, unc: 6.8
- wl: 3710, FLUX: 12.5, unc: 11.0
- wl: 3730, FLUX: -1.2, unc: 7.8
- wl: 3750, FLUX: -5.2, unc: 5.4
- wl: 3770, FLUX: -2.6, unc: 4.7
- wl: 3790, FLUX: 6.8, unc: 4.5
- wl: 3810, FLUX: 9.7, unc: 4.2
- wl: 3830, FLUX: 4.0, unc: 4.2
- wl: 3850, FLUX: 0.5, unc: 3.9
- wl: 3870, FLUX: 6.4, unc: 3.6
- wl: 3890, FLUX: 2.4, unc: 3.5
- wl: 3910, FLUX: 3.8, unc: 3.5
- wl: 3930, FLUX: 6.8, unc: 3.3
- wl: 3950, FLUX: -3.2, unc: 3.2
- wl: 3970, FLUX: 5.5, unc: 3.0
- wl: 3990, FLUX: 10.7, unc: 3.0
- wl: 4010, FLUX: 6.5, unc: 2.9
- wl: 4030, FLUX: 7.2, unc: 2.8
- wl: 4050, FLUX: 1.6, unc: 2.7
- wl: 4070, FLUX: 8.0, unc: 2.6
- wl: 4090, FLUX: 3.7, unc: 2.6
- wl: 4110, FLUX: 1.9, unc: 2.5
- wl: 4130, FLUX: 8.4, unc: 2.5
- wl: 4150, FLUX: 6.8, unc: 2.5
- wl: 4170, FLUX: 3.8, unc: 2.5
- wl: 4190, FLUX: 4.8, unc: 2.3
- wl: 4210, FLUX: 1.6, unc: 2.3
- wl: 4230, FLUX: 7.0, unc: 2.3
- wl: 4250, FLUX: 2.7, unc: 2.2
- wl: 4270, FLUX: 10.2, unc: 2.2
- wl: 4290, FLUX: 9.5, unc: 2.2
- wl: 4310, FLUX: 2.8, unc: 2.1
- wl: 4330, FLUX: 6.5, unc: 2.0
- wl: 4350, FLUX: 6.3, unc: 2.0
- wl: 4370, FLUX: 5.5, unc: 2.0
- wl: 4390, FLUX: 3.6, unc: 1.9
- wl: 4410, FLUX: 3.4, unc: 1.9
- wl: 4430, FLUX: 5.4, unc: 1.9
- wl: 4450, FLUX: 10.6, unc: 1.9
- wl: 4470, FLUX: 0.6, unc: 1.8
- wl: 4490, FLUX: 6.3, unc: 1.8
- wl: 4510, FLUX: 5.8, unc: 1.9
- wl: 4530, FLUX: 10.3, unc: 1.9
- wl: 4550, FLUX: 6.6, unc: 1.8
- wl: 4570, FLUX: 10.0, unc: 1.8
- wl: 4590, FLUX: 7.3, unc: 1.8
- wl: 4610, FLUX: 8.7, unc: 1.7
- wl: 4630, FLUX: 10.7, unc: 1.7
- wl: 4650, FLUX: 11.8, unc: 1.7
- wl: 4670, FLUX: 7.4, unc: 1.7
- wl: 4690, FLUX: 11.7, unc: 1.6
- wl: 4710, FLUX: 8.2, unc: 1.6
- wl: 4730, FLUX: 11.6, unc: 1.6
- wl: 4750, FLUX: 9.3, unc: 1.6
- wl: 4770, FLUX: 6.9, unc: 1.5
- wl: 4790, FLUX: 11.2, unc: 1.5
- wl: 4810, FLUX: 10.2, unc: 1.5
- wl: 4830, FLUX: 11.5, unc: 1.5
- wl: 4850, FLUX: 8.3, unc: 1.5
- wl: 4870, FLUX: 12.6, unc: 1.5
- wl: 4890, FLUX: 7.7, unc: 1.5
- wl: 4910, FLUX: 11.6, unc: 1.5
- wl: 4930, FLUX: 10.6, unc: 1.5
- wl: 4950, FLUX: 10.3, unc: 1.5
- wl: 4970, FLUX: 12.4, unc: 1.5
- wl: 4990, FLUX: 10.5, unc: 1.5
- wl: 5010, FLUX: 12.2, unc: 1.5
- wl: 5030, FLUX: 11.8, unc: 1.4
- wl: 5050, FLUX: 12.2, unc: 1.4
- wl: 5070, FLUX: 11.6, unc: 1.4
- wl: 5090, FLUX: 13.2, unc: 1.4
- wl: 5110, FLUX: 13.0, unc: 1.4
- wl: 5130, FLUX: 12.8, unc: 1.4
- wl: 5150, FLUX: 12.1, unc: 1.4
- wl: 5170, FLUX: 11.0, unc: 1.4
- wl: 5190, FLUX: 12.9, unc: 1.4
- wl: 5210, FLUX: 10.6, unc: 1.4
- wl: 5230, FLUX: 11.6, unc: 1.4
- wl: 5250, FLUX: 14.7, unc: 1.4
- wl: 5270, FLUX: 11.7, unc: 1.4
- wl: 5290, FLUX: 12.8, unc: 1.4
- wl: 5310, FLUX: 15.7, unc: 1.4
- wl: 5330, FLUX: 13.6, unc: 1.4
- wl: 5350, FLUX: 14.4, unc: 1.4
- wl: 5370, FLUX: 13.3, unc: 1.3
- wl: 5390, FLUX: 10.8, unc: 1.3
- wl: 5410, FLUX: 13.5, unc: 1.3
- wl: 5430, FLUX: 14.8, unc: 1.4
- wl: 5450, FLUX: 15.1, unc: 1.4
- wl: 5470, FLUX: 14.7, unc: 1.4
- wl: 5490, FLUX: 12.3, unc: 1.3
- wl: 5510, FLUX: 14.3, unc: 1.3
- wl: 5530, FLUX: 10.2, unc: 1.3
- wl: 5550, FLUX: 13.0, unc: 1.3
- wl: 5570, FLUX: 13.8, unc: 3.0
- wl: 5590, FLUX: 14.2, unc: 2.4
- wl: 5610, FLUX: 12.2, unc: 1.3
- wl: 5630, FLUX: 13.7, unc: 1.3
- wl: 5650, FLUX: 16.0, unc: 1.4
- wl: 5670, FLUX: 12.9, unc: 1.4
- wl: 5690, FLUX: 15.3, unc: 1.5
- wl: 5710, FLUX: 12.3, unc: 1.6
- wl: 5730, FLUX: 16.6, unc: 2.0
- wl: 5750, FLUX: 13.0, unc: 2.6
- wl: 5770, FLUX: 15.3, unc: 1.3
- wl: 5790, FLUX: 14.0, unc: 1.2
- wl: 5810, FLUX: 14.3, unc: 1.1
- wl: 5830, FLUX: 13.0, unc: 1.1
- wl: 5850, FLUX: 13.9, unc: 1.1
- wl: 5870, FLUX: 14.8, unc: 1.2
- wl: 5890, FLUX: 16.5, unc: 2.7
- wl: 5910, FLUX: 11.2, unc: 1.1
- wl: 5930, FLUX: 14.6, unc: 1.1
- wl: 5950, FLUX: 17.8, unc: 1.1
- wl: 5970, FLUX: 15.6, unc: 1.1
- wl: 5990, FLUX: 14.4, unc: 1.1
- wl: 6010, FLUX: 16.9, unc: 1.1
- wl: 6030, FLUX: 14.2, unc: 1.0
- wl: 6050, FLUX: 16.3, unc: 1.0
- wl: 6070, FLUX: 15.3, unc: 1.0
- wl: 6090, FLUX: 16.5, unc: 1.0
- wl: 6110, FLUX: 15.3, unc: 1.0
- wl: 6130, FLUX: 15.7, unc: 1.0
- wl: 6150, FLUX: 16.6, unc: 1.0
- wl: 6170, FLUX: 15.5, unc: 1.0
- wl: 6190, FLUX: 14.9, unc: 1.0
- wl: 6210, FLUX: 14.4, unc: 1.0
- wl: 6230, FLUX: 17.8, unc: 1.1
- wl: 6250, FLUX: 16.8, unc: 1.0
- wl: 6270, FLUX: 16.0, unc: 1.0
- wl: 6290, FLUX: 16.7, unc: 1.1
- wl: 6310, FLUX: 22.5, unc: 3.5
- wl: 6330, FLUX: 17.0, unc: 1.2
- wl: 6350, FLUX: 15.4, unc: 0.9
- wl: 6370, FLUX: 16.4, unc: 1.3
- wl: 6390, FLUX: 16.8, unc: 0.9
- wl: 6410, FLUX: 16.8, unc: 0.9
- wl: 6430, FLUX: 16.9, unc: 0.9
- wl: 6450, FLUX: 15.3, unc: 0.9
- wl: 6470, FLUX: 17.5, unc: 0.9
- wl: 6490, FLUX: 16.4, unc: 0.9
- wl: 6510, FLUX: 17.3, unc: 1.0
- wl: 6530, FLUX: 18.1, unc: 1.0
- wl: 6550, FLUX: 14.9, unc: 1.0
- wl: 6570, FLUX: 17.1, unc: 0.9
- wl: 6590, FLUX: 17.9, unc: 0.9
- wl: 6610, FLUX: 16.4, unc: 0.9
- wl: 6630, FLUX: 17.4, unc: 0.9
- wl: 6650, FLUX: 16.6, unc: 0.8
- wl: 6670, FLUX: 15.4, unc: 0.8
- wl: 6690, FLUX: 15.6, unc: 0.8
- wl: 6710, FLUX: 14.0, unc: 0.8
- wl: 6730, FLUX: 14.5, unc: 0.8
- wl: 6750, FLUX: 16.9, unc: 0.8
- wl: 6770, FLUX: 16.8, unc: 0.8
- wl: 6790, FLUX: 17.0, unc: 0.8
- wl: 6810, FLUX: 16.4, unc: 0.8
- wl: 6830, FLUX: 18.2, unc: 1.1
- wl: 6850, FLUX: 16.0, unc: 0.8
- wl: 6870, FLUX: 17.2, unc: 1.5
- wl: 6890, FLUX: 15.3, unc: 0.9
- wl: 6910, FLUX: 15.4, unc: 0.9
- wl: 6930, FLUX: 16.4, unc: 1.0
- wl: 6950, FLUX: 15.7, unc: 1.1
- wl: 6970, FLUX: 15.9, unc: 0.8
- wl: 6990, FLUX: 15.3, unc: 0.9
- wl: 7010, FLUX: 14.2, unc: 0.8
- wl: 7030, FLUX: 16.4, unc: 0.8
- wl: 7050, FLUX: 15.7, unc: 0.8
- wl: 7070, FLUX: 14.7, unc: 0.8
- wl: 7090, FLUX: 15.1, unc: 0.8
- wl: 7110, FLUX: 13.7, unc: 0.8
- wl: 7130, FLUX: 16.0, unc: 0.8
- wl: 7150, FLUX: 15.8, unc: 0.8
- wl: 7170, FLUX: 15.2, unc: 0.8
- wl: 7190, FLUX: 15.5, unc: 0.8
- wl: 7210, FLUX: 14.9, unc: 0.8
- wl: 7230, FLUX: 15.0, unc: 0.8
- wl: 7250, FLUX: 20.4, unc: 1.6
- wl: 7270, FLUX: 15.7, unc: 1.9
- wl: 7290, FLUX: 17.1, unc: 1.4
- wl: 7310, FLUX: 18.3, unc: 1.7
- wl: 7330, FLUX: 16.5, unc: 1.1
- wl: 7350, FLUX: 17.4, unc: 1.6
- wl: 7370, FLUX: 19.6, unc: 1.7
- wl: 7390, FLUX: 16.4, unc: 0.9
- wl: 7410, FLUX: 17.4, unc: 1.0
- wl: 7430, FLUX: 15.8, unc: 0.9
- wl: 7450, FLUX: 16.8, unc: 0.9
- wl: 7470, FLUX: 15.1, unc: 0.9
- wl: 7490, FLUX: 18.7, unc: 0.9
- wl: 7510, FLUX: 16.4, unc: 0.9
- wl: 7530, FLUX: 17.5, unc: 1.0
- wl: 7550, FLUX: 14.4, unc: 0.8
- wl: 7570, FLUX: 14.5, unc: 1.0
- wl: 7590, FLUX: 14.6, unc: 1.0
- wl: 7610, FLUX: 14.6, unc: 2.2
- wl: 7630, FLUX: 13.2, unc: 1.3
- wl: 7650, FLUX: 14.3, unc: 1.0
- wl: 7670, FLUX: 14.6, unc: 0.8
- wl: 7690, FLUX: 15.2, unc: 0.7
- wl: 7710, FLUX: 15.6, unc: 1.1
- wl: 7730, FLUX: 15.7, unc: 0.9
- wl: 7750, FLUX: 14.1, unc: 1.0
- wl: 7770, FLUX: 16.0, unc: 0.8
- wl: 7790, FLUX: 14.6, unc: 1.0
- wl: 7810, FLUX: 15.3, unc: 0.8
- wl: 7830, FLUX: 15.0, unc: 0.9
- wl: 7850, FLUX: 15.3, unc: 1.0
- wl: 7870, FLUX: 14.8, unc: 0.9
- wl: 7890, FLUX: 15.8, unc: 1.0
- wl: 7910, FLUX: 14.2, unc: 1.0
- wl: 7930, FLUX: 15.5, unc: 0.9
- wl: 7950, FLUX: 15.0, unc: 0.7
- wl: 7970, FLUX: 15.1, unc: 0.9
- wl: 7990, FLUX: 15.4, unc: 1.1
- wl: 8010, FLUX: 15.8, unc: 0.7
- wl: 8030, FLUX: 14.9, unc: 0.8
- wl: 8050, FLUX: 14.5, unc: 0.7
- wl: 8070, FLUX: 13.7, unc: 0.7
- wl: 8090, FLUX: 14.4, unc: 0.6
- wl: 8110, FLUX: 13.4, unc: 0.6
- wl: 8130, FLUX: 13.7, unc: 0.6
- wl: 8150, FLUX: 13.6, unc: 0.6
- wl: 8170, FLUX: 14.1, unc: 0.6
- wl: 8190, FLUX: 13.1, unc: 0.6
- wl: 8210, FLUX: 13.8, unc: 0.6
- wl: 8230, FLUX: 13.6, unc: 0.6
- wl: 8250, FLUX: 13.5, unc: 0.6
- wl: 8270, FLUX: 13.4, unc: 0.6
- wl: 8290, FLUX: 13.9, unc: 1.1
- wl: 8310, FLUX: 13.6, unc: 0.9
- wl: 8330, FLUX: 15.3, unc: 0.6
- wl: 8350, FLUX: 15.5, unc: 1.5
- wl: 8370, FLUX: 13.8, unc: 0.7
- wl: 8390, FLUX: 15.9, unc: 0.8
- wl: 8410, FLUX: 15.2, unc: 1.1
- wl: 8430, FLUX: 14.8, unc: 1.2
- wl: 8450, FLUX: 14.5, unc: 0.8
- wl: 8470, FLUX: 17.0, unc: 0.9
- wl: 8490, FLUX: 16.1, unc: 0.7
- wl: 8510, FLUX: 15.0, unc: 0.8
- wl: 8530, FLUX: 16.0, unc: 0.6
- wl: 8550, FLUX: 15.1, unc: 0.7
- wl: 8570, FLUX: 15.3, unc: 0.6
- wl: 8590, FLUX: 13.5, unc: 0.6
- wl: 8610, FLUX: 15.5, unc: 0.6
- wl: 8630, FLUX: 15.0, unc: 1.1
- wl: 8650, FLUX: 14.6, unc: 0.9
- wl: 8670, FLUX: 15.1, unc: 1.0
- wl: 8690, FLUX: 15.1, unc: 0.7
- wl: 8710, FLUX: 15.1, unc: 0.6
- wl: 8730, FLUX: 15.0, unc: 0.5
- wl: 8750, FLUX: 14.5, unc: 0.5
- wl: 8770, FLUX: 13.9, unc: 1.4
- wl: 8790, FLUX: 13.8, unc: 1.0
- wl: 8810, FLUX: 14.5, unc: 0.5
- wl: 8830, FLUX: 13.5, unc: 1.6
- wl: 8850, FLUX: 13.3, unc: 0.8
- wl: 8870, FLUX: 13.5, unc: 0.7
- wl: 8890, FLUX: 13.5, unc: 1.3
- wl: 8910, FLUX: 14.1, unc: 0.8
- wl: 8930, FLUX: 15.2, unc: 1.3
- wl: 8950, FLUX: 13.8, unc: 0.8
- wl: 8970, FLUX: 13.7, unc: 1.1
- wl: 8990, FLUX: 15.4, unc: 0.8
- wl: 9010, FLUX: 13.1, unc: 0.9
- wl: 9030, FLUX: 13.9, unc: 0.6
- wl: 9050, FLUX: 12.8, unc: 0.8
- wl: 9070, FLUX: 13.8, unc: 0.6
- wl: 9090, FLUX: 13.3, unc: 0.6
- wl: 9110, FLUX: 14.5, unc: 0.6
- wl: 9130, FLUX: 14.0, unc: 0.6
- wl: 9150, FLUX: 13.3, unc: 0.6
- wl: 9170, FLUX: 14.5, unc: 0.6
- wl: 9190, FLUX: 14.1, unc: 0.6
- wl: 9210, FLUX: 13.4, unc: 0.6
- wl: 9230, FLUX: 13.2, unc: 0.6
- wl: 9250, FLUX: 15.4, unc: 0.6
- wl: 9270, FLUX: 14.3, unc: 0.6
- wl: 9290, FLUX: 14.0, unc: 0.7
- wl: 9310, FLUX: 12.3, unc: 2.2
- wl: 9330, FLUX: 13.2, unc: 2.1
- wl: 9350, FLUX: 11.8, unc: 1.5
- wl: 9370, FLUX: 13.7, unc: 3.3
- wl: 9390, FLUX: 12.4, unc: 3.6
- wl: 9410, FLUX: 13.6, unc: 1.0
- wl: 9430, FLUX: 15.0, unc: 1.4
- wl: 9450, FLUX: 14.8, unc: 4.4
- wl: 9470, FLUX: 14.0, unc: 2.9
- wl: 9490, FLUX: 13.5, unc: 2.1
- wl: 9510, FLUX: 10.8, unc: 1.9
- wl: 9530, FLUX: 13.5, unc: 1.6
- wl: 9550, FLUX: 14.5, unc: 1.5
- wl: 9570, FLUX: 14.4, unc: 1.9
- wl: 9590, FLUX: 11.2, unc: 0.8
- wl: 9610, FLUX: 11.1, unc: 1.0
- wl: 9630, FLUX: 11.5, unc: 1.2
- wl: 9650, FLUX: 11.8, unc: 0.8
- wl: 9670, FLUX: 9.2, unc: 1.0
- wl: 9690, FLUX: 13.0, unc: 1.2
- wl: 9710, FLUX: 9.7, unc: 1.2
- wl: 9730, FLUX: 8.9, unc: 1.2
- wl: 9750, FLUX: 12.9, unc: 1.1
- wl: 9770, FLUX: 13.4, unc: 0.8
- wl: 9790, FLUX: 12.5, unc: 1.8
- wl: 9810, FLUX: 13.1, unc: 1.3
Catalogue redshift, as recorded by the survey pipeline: 0.14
